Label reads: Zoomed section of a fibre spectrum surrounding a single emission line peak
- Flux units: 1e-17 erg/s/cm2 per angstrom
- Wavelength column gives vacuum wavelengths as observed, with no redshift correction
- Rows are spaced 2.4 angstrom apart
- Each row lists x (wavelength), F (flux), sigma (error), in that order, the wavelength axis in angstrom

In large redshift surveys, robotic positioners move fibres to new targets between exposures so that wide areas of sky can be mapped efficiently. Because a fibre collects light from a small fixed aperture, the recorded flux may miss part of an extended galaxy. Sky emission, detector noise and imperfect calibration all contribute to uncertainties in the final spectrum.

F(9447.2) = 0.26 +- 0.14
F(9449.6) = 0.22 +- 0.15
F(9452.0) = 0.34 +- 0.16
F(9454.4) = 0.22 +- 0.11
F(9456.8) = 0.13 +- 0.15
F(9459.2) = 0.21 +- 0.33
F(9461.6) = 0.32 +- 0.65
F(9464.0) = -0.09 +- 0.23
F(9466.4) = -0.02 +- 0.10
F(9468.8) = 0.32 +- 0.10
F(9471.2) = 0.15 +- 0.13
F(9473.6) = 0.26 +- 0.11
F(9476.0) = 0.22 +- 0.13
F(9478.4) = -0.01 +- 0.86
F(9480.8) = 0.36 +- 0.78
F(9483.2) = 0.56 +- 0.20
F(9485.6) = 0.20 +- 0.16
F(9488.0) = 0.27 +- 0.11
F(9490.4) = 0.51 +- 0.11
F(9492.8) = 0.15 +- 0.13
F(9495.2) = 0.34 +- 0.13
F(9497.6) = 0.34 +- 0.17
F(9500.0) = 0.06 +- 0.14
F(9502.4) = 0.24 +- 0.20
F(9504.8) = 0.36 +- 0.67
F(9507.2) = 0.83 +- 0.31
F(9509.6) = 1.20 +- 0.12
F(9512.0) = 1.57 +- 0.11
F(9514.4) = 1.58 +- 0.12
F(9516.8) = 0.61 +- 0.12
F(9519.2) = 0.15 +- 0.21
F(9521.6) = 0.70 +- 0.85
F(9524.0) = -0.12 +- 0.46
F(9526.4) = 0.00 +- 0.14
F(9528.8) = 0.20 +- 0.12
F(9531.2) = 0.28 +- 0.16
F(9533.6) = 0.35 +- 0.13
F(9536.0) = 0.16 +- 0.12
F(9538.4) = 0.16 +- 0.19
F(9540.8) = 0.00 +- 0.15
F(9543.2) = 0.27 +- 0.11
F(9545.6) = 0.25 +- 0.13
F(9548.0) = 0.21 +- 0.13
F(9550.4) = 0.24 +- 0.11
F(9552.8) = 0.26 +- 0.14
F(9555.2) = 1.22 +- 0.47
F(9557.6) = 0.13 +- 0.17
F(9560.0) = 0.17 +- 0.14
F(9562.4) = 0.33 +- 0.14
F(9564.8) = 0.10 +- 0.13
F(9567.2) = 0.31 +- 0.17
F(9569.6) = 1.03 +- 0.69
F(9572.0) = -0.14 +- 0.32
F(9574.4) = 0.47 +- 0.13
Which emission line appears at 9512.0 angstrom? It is H-beta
